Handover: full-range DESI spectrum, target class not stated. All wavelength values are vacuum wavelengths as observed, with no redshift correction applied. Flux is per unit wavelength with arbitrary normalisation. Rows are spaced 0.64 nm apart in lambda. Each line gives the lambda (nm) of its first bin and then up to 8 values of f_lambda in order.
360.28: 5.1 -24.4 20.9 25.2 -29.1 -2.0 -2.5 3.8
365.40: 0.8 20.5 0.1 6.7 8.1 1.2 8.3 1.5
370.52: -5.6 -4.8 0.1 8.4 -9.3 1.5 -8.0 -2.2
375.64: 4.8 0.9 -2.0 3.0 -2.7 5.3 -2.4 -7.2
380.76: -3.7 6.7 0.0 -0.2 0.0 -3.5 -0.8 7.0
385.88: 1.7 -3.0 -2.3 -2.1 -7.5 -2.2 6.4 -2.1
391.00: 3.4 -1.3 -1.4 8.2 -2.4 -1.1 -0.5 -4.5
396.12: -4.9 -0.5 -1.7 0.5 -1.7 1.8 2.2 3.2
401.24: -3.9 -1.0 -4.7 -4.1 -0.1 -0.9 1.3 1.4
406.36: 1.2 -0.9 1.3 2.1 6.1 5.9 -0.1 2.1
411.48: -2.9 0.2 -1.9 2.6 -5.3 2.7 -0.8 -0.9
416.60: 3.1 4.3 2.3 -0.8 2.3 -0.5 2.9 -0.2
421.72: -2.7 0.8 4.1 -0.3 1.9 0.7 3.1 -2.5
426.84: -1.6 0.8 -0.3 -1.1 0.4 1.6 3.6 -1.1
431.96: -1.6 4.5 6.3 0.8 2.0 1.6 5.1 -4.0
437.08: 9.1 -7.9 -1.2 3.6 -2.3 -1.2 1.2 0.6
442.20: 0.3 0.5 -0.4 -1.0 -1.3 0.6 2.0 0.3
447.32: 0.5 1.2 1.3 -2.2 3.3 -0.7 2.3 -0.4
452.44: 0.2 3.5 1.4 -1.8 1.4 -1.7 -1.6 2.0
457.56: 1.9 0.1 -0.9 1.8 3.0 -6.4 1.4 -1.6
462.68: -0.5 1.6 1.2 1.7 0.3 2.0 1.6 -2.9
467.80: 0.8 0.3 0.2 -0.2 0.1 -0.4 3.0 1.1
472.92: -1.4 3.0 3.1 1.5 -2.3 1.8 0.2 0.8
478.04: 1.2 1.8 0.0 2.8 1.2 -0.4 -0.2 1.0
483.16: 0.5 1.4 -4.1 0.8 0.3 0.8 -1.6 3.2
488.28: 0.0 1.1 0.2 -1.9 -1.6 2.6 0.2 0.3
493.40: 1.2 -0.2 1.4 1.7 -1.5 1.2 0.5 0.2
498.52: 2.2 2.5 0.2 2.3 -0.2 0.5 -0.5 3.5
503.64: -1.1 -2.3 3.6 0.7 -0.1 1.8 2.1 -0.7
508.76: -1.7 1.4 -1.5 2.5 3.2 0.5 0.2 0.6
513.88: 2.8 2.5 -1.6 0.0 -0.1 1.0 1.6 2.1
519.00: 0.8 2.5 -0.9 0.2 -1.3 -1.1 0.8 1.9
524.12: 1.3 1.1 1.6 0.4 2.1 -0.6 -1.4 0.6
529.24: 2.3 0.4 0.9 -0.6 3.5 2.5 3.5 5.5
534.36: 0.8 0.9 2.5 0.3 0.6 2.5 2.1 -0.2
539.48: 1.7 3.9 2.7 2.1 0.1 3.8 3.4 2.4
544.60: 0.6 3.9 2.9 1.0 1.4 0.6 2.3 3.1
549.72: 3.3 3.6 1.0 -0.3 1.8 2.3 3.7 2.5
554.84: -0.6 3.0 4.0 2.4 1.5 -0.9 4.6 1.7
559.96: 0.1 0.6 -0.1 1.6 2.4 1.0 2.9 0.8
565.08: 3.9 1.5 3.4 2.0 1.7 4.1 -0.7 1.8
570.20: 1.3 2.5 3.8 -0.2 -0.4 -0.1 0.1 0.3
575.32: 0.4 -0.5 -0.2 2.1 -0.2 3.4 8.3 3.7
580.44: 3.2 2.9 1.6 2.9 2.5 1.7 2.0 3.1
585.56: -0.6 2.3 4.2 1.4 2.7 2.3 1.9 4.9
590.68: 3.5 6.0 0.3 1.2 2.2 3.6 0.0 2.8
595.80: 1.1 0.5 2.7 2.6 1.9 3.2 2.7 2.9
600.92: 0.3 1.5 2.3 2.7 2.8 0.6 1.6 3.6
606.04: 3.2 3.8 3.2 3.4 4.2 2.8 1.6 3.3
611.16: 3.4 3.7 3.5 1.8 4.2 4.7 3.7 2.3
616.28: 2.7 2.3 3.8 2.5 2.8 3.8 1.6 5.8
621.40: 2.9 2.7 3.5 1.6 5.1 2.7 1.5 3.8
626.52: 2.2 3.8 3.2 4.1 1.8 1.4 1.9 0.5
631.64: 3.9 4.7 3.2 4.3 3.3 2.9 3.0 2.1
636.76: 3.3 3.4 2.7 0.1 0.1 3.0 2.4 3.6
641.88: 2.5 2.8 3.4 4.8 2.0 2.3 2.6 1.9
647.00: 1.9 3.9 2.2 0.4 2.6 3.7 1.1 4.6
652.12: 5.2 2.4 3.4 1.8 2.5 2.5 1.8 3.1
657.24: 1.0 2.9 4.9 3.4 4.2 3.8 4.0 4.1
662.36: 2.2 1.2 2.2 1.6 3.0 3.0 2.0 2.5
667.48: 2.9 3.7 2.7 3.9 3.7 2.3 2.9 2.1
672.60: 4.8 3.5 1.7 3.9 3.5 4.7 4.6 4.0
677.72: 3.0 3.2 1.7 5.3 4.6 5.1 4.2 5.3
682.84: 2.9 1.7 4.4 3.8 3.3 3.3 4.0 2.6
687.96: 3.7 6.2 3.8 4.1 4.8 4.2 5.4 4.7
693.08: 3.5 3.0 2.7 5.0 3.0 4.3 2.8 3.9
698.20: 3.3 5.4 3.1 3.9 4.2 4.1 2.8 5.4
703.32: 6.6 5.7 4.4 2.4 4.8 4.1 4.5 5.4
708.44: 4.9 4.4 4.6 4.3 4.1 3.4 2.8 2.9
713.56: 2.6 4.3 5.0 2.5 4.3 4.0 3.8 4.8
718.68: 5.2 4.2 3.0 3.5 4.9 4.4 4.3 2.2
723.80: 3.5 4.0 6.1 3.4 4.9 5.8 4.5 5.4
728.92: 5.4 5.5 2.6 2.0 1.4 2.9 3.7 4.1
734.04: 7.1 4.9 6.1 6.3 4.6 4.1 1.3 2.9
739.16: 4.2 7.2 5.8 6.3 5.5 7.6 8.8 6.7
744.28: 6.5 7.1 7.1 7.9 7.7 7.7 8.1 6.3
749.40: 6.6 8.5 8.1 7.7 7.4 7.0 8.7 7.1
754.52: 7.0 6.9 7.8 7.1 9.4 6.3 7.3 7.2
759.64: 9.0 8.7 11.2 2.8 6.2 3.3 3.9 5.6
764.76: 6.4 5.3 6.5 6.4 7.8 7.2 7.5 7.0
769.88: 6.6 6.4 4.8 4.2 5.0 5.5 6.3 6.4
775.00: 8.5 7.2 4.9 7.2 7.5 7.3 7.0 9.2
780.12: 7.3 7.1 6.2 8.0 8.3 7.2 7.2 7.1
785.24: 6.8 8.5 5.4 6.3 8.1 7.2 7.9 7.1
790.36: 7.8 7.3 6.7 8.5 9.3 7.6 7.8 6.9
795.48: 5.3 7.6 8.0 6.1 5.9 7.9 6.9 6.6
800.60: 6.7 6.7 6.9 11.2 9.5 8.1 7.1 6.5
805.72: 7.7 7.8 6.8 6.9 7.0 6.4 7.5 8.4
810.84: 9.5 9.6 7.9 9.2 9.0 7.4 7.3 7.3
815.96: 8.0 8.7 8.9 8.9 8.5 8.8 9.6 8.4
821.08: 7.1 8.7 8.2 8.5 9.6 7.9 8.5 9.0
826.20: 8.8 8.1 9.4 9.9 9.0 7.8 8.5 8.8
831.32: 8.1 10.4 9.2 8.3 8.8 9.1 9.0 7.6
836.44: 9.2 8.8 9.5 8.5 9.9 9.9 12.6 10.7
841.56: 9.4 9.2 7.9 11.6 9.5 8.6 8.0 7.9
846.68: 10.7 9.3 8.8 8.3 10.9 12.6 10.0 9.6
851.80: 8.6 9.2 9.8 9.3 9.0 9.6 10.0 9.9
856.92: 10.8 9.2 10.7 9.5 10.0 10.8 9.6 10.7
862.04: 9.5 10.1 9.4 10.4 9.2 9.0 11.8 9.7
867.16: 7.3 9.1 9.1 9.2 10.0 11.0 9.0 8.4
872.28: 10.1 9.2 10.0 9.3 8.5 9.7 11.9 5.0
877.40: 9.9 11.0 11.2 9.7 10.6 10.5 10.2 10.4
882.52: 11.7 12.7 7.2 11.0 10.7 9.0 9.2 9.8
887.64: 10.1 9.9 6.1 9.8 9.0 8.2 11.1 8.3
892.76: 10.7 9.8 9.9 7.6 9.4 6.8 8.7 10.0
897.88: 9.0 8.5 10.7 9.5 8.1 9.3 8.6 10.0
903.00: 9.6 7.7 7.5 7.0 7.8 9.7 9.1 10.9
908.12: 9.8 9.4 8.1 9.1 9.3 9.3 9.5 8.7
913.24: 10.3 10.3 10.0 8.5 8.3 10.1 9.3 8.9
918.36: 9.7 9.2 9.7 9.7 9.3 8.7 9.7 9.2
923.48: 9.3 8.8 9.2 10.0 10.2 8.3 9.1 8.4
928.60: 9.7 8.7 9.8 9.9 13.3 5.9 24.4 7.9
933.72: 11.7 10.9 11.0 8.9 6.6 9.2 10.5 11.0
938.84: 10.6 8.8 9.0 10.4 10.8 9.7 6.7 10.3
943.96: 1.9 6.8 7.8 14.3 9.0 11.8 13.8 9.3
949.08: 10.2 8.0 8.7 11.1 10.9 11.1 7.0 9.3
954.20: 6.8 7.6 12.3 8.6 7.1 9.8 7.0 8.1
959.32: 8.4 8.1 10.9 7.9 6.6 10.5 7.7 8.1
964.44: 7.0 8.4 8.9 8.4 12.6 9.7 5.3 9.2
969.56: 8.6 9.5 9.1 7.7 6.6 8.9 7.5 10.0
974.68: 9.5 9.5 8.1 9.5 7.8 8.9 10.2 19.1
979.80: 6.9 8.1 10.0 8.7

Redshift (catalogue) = 0.86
